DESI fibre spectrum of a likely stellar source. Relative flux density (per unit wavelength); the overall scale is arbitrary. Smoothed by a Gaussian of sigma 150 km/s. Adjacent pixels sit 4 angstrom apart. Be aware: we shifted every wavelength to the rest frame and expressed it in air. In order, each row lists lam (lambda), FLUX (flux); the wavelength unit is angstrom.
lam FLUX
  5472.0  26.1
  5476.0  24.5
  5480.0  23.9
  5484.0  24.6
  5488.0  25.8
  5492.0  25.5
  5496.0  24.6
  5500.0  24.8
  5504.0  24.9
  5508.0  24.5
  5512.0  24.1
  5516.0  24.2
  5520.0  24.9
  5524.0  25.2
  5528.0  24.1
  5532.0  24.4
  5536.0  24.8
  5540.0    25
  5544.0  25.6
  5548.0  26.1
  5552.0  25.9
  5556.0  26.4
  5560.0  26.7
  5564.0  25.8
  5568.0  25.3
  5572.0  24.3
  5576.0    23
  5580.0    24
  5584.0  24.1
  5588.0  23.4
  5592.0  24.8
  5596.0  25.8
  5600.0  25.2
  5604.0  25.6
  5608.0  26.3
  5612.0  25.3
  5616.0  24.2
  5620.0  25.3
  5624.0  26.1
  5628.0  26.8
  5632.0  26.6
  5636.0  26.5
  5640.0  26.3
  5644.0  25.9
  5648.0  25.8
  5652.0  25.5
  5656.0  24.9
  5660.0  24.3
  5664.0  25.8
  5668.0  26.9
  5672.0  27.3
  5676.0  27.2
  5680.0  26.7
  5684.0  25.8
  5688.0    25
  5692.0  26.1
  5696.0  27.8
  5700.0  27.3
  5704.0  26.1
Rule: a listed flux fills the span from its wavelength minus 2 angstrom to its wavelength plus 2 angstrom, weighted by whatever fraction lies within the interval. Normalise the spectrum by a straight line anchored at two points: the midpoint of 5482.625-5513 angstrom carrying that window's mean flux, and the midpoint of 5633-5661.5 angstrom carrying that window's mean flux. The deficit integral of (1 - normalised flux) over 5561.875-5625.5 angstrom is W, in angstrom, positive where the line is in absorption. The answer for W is 1.2 angstrom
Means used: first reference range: 24.9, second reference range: 25.7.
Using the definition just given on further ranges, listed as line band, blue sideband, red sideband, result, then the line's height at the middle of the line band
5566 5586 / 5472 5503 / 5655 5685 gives 1.08 angstrom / 25.5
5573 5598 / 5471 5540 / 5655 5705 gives 1.24 angstrom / 25.4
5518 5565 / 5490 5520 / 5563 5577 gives -1.43 angstrom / 24.6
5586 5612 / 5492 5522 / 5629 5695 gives 0.31 angstrom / 25.5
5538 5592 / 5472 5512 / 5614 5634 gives 0.68 angstrom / 25.4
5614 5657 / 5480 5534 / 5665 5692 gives 0.28 angstrom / 26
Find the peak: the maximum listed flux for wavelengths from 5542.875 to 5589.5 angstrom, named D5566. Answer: 26.7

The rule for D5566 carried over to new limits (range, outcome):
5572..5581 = 24.3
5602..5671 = 26.9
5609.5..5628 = 26.8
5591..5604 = 25.8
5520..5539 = 25.2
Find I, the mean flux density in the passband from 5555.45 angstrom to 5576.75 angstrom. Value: 25.3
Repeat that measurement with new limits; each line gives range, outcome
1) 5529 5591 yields 25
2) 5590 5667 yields 25.6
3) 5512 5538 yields 24.6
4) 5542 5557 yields 26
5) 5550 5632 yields 25.2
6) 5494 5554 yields 24.9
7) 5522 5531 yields 24.6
